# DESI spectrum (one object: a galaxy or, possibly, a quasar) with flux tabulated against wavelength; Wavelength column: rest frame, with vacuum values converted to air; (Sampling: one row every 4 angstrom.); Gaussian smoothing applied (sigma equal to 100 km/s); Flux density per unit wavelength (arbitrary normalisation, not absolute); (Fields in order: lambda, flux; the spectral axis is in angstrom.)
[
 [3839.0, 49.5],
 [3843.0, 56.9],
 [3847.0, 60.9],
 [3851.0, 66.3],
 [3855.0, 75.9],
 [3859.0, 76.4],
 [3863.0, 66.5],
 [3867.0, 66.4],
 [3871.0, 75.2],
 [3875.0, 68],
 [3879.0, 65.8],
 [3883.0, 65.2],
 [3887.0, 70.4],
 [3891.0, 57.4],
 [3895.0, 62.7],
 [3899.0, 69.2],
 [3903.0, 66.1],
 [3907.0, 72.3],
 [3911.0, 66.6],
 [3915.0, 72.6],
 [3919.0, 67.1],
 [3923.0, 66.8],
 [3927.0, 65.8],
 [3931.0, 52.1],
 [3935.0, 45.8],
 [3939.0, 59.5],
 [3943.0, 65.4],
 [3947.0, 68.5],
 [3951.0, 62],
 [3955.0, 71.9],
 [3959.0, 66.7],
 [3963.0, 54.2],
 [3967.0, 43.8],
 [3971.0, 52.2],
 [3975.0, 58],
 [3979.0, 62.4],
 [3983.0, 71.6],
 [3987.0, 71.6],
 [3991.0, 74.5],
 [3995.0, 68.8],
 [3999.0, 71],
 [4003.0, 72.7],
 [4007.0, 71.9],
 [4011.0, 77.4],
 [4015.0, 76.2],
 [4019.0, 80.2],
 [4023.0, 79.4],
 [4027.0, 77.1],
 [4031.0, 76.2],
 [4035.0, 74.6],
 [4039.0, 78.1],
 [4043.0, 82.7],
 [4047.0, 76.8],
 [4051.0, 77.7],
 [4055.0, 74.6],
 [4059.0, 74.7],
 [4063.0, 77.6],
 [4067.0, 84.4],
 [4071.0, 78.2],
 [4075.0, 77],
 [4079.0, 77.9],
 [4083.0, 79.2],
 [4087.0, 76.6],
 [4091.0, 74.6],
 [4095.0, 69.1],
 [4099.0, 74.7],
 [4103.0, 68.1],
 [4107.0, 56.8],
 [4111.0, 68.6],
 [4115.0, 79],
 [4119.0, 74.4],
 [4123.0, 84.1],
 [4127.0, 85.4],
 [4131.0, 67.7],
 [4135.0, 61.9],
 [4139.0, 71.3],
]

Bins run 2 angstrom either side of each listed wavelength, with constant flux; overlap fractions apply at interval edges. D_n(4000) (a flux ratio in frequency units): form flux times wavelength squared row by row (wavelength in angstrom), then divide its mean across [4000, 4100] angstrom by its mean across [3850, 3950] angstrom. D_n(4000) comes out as 1.25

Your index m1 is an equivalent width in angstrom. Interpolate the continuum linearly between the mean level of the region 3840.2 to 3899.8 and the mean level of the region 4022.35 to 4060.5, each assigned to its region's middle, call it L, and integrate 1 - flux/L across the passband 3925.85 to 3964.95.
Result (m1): 5.6 angstrom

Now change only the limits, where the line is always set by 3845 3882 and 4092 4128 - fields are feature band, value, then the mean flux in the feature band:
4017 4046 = -2.6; 78.3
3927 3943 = 3.3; 55.8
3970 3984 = 2.0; 60.9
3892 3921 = 0.8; 67.7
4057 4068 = -0.9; 78.4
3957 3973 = 3.7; 54.2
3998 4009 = -0.1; 71.9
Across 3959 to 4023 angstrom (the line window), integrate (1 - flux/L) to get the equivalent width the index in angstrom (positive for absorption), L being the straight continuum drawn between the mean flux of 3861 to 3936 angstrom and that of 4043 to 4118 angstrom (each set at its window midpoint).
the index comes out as 2.7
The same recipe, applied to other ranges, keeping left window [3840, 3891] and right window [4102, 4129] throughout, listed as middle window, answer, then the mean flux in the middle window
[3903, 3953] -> 3.61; 63.8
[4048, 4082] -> -2.43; 77.8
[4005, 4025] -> -1.63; 77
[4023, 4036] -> -0.91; 76.6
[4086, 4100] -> -0.02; 73.5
